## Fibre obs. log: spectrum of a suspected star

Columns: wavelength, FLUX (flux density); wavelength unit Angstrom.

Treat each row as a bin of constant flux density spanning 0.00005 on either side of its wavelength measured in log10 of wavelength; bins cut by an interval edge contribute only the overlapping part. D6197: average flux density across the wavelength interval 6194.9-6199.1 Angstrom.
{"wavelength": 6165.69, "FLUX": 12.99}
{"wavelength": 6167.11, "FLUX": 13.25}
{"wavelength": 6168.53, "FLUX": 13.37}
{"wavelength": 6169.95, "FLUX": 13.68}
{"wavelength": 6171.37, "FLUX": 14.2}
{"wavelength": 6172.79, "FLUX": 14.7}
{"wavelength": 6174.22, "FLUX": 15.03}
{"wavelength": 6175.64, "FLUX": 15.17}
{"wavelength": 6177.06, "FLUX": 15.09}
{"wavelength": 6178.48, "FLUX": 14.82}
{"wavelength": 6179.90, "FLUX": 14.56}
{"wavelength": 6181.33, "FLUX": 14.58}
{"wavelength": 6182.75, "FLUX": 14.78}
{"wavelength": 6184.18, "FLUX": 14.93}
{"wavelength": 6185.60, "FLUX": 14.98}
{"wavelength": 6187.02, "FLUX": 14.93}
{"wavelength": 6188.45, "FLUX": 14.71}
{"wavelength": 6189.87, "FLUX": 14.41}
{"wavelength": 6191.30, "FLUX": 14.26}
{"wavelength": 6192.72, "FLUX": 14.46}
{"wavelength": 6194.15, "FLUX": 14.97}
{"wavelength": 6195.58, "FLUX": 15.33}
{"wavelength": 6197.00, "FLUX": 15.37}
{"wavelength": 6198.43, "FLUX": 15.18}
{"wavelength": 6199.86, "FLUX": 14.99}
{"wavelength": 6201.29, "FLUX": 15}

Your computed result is 15.3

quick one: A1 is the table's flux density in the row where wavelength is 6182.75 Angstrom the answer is 14.78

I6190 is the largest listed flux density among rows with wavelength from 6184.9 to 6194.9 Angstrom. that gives 14.98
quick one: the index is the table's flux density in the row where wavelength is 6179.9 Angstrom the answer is 14.56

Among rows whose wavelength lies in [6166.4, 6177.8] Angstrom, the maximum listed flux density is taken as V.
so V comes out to 15.17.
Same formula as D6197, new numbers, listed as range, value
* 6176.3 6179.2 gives 15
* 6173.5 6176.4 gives 15.1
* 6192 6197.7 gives 15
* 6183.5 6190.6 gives 14.8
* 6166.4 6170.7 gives 13.4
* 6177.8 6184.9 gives 14.7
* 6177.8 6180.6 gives 14.7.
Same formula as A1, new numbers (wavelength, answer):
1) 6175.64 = 15.17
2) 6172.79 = 14.7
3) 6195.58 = 15.33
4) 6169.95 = 13.68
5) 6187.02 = 14.93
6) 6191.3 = 14.26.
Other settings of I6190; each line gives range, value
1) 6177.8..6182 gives 14.82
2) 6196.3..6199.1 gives 15.37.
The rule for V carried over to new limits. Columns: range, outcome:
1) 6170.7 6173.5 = 14.7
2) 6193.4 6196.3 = 15.33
